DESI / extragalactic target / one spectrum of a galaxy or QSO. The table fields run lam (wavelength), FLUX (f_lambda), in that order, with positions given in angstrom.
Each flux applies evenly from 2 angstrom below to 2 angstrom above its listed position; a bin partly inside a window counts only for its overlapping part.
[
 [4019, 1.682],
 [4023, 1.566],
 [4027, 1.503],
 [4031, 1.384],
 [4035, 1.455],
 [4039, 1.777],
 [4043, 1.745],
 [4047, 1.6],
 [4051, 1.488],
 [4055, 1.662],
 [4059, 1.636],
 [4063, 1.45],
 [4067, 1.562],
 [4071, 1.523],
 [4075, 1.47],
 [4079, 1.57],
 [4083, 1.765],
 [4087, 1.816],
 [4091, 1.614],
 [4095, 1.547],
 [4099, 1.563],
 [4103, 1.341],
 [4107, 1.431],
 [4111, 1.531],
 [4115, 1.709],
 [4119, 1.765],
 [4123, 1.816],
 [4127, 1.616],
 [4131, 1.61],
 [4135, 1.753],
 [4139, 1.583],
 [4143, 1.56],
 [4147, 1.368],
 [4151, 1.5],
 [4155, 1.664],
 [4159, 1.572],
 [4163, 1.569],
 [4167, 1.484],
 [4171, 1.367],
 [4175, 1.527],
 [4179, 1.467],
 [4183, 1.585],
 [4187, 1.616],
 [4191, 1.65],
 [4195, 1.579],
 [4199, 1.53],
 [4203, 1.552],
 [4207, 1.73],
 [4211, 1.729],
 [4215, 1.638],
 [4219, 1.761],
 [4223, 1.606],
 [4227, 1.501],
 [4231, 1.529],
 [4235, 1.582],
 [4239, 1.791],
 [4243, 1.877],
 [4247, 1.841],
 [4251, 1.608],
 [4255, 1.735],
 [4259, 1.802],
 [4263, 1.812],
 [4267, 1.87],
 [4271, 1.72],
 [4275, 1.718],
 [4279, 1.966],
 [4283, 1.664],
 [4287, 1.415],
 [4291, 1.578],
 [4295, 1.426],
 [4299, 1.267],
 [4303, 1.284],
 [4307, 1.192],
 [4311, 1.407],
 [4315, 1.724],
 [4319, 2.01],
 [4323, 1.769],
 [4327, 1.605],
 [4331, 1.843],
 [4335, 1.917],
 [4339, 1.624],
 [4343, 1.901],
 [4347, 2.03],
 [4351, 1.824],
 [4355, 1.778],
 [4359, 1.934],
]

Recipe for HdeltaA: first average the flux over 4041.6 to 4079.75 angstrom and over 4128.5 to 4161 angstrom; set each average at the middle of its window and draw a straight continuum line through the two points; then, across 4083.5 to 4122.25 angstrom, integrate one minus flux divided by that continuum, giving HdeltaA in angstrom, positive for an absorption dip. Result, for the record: -0.8 angstrom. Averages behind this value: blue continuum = 1.57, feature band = 1.6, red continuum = 1.58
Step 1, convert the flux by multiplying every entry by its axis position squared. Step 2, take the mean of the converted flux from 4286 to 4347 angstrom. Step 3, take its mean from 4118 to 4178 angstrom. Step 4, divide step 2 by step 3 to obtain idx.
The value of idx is 1.11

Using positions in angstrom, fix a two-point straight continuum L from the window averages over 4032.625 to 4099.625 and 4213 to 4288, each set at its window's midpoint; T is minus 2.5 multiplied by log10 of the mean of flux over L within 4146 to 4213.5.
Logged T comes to 0.07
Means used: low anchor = 1.6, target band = 1.56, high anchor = 1.71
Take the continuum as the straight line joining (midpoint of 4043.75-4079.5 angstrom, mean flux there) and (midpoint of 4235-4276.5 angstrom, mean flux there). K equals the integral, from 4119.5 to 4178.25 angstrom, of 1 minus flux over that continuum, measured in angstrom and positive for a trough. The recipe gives 2.8 angstrom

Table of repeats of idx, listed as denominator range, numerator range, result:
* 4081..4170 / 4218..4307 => 1.10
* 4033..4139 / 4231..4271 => 1.18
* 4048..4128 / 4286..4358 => 1.16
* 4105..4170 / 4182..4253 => 1.08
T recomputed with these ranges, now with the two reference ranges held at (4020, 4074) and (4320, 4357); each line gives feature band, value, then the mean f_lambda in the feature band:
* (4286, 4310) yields 0.29 mag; 1.36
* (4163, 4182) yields 0.13 mag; 1.48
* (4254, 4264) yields -0.02 mag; 1.78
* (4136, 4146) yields 0.05 mag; 1.57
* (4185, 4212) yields 0.05 mag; 1.62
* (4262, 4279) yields -0.03 mag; 1.8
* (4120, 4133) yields -0.03 mag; 1.69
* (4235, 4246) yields -0.04 mag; 1.79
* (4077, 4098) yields -0.04 mag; 1.66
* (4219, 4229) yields 0.08 mag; 1.59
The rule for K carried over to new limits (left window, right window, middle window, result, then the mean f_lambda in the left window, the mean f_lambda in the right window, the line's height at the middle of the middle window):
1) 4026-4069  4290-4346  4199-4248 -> -2.0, 1.57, 1.62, 1.6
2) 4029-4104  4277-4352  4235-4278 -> -3.6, 1.58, 1.65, 1.64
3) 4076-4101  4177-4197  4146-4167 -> 0.8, 1.64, 1.58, 1.6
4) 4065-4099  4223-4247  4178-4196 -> 0.7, 1.61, 1.67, 1.65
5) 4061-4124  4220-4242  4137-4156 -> 0.9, 1.59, 1.62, 1.6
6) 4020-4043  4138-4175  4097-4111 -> 0.7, 1.56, 1.52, 1.54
